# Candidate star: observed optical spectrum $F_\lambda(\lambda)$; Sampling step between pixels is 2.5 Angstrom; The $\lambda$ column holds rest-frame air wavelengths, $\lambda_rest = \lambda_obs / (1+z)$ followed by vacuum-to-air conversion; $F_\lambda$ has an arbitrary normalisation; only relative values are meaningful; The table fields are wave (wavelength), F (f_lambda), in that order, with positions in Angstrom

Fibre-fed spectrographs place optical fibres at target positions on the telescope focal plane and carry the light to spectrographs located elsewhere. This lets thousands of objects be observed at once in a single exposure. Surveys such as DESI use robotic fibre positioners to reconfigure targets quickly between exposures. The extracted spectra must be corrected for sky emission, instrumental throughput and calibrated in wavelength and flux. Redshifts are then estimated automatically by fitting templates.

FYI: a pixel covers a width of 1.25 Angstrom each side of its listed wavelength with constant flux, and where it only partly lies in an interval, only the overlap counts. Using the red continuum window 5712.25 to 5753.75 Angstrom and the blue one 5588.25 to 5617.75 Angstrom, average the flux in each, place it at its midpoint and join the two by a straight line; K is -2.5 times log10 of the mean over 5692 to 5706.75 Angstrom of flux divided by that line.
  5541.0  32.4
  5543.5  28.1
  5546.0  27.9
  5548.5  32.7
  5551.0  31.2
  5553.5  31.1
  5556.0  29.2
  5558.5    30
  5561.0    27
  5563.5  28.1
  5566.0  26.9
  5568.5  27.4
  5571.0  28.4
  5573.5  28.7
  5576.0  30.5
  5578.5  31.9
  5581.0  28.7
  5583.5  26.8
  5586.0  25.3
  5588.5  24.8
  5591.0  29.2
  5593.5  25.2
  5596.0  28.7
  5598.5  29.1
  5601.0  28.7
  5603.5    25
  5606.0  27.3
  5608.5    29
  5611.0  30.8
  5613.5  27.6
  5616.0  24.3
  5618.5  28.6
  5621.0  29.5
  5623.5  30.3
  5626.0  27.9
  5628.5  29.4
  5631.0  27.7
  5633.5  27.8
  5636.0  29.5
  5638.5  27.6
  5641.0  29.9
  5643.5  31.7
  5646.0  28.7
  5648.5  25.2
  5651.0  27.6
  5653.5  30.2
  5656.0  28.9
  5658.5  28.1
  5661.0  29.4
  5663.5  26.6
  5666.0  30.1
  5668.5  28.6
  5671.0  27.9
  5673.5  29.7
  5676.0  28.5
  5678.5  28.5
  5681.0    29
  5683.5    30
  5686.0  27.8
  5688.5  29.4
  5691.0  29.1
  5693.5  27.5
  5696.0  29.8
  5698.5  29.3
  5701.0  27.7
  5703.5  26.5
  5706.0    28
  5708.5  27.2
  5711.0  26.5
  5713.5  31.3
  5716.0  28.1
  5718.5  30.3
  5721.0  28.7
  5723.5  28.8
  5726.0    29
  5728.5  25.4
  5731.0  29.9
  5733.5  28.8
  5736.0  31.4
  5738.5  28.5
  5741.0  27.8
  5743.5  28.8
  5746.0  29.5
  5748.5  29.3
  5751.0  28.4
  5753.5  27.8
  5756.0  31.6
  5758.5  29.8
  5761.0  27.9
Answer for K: 0.02 mag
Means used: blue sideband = 27.6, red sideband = 29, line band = 28.2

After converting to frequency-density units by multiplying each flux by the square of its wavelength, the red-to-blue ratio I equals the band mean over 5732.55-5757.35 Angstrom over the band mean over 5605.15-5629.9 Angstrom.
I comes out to 1.1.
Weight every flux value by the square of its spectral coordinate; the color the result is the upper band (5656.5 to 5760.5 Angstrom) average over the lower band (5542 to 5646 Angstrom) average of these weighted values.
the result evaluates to 1.05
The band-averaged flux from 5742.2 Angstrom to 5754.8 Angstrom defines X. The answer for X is 28.8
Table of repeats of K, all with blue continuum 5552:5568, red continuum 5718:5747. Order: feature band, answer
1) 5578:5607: 0.049 mag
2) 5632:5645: -0.018 mag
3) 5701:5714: 0.044 mag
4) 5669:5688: 0.001 mag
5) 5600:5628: 0.024 mag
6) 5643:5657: 0.009 mag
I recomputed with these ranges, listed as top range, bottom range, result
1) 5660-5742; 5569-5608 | 1.07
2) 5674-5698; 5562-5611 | 1.07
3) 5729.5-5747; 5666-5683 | 1.03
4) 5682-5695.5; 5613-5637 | 1.04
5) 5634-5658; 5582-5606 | 1.08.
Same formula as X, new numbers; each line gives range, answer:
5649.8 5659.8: 28.7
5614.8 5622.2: 27.5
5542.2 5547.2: 28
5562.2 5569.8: 27.5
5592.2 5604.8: 27.3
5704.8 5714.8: 28.3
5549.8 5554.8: 31.1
